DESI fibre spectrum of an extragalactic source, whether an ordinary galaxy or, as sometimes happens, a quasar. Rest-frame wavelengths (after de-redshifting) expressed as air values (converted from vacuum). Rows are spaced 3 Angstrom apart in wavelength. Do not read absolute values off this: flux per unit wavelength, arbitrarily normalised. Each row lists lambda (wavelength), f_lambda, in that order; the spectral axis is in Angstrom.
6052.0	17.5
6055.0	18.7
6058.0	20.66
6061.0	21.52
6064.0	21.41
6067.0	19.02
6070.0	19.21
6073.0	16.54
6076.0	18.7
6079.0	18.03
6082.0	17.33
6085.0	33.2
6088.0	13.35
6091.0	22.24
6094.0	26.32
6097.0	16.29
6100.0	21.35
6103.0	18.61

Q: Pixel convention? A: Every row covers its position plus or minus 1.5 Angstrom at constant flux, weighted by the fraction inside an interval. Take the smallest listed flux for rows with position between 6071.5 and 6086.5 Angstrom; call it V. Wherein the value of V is 16.54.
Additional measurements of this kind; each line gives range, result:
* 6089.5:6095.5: 22.24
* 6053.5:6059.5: 18.7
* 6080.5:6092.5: 13.35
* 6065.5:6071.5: 19.02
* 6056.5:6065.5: 20.66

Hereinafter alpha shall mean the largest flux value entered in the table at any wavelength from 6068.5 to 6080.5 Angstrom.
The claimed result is 19.21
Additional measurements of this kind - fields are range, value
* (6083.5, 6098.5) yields 33.2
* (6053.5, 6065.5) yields 21.52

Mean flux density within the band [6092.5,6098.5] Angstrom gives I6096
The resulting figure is 21.3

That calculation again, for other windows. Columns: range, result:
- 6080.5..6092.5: 21.5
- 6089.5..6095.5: 24.3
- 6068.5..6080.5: 18.1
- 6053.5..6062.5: 20.3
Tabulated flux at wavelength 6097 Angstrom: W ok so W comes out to 16.29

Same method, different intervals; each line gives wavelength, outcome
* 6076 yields 18.7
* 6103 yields 18.61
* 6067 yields 19.02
